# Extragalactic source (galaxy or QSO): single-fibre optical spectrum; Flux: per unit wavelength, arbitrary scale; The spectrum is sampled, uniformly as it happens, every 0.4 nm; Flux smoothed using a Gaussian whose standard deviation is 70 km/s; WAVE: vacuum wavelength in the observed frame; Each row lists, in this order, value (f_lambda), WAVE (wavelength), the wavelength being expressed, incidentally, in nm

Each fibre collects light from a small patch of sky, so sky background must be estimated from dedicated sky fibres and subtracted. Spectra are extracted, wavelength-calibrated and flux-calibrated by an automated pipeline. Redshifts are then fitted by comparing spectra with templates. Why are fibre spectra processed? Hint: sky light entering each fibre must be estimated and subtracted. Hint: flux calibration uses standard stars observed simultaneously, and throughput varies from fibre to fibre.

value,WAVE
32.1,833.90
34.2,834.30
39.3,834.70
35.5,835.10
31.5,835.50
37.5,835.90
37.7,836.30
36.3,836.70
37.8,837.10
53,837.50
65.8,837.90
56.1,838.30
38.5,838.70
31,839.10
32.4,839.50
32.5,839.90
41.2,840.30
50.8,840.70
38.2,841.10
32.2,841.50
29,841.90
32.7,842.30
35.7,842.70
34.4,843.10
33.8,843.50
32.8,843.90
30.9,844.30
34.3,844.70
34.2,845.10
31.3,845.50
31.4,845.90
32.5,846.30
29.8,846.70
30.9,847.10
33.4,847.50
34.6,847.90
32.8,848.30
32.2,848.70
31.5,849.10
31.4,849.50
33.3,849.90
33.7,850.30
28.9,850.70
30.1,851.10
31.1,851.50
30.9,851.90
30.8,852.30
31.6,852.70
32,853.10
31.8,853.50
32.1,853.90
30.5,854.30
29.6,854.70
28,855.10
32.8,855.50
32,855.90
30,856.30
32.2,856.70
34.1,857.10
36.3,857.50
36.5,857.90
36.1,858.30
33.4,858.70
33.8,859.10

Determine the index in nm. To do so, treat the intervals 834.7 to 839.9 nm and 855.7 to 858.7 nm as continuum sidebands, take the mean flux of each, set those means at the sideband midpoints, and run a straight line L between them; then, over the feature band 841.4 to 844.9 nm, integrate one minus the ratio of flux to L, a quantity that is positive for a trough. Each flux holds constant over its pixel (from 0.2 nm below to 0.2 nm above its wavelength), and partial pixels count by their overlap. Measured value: 0.524 nm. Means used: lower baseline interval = 40.7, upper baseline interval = 33.9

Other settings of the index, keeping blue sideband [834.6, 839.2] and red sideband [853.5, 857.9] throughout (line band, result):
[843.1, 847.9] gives 0.63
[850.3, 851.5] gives 0.14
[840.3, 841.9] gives 0.03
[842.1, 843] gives 0.11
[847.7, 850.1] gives 0.20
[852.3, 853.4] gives 0.06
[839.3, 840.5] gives 0.15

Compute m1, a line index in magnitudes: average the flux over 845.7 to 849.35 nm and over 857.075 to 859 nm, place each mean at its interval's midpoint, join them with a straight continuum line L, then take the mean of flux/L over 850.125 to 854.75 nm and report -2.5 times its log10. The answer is 0.083 mag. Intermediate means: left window 32.1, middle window 31.1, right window 35.3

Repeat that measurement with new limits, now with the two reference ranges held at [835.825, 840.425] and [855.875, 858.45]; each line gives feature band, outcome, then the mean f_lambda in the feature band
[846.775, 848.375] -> 0.160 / 32.7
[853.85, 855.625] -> 0.153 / 30.4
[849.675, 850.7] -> 0.134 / 32.6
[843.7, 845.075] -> 0.191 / 32.9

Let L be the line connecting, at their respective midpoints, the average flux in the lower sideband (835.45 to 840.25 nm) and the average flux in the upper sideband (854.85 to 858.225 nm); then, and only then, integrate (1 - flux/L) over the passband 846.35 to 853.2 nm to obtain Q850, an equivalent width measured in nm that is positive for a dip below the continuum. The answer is 0.78 nm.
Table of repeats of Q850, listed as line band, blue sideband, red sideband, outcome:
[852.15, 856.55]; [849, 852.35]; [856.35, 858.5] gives 0.279 nm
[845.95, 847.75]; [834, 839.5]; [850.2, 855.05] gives 0.143 nm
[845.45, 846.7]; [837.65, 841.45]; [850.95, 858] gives 0.211 nm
